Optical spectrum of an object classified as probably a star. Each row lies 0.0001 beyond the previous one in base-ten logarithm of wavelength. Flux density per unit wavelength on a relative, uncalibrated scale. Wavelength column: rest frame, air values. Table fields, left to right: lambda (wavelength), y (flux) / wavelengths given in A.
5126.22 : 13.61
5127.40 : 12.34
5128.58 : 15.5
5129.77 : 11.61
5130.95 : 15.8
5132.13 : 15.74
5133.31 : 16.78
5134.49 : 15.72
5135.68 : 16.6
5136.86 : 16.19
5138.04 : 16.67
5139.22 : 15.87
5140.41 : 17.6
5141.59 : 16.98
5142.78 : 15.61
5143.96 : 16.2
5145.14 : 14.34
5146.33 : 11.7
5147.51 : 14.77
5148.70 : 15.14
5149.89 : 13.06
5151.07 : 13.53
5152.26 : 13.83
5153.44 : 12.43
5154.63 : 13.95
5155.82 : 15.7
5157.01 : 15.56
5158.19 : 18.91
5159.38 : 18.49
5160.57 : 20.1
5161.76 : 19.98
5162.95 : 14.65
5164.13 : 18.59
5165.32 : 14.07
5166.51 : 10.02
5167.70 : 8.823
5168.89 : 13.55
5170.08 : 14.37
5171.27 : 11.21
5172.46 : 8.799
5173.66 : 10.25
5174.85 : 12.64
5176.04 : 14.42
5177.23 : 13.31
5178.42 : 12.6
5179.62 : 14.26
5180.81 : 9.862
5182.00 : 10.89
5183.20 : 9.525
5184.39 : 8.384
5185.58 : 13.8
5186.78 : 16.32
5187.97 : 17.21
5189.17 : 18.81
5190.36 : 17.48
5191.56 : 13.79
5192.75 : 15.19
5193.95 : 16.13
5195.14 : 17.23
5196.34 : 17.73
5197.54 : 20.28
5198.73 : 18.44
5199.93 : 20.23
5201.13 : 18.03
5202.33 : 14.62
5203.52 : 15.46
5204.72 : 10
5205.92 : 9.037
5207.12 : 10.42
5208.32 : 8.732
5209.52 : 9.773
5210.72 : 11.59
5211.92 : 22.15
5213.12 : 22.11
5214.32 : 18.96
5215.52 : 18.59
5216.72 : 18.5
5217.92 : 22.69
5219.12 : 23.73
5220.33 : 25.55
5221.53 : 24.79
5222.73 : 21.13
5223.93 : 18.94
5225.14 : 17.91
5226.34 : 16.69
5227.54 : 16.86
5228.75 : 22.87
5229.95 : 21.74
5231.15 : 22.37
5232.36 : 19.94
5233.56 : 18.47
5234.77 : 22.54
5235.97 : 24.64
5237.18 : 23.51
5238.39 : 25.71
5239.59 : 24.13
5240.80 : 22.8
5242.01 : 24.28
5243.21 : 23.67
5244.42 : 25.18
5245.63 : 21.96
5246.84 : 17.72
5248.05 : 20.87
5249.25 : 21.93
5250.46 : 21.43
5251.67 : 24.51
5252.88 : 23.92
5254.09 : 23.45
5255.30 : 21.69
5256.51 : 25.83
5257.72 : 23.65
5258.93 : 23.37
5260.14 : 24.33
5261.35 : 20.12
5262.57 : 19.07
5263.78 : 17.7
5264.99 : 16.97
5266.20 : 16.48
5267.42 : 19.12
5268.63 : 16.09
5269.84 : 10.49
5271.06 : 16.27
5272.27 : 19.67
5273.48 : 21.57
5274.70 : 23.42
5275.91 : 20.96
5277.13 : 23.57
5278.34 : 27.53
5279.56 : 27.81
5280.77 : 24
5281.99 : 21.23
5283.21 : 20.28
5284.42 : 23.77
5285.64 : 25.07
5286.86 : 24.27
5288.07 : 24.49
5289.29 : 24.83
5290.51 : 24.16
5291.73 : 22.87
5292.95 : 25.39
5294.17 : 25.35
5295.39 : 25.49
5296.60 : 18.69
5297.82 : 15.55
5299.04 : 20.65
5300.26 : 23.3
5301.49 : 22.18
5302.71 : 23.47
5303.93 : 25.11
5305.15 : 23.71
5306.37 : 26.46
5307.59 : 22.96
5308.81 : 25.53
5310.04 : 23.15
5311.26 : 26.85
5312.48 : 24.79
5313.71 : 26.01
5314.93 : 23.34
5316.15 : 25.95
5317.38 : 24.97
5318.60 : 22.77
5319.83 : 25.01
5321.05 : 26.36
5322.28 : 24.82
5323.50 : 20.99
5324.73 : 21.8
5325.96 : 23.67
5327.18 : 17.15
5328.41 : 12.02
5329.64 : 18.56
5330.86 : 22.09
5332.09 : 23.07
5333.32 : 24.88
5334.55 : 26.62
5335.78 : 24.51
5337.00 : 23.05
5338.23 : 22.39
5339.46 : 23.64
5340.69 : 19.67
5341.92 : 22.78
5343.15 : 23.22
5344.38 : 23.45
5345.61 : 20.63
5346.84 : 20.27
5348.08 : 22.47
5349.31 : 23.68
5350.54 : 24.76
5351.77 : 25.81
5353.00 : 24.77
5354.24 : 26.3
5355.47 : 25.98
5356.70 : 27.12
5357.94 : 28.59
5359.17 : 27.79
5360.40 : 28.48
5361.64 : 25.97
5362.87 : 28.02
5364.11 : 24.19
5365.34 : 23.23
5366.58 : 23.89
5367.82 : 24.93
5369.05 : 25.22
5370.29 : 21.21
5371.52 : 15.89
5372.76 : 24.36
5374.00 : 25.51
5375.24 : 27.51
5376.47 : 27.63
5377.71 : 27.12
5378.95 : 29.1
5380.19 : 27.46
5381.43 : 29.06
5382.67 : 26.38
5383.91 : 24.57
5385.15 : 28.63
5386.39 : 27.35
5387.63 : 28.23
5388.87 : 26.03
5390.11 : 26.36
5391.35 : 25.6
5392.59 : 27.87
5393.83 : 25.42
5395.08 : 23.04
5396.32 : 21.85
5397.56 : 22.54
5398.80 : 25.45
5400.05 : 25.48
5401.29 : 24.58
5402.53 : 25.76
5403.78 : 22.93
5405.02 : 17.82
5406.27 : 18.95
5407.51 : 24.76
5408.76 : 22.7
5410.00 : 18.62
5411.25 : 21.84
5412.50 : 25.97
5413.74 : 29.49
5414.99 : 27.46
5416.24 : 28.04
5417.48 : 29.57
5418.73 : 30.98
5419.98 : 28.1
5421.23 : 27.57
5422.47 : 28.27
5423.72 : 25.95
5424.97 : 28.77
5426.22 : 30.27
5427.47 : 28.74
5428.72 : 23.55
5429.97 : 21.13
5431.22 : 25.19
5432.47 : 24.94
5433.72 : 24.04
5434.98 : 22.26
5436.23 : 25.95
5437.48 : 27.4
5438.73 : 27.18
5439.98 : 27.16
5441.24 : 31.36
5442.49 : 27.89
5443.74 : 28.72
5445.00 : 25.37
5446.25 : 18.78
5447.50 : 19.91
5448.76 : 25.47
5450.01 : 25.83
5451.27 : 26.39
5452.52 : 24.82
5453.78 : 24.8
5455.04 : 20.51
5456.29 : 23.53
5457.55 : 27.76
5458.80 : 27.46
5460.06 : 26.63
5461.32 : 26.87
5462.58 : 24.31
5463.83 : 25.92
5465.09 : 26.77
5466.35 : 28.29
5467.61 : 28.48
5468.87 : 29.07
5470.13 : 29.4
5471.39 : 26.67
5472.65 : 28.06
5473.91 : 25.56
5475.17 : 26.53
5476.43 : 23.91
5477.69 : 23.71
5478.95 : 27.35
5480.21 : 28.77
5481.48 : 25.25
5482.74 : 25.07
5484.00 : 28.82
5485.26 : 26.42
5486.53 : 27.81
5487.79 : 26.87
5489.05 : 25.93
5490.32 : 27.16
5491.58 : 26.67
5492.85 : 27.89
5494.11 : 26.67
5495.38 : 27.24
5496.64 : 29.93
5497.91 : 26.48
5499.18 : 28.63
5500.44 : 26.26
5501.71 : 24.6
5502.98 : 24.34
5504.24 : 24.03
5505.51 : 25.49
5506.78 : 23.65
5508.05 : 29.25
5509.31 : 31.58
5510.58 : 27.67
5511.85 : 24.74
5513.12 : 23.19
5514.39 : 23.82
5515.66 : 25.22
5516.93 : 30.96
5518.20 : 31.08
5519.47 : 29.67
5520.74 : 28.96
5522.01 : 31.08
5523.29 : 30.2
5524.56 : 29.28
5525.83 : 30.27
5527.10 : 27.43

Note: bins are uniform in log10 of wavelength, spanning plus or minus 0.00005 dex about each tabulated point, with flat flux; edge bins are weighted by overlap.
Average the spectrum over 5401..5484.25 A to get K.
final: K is 25.8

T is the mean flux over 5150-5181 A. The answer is 14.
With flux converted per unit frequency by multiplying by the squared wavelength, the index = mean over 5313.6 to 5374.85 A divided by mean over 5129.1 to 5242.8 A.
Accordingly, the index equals 1.52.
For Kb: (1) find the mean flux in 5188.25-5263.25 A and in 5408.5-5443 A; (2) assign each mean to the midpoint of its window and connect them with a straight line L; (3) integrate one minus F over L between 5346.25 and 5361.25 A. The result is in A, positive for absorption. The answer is -0.9 A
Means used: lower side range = 19.8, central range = 25.5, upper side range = 26.5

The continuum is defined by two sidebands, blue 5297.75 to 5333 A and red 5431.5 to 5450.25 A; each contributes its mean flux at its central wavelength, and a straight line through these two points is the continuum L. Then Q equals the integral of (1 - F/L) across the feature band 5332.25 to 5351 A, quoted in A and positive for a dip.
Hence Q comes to 0.3 A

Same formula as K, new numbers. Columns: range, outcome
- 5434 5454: 25.6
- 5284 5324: 23.9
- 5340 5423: 25.1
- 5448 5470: 26.1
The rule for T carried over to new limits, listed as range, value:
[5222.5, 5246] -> 21.8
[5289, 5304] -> 22.7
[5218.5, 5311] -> 22.1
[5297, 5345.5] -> 22.9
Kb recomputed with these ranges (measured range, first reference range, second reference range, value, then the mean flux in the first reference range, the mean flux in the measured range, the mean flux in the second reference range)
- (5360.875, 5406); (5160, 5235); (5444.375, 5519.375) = -4.7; 16.1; 25.1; 26.3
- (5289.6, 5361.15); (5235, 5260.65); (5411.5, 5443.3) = 3.9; 23.3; 23.5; 27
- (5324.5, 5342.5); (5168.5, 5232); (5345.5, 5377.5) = 1.3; 16.1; 21.7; 24.9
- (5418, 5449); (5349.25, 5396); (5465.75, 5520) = 0.2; 25.9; 26.2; 26.9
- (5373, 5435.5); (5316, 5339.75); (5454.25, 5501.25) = -2.6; 22.6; 25.7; 26.7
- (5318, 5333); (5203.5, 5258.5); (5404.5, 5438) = 0.9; 20.3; 21.6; 25.5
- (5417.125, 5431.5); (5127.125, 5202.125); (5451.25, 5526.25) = -1.7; 14.9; 27.3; 26.9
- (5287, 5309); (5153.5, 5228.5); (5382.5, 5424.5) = -2.9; 15.7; 23.3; 25.4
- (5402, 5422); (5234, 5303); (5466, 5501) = 0.3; 22.1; 25.1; 27.1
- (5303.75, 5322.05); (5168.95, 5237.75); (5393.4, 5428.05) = -3.1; 16.6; 24.9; 25.4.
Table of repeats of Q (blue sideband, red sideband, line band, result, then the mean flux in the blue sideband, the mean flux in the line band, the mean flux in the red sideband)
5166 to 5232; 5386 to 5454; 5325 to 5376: -2.60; 15.8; 23.6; 25.5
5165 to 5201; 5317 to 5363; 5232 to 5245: -4.33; 14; 23.2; 23.6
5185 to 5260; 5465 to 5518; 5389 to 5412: 0.81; 19.6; 23.5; 26.8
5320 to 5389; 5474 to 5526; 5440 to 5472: 0.24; 24.3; 26.1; 27.1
